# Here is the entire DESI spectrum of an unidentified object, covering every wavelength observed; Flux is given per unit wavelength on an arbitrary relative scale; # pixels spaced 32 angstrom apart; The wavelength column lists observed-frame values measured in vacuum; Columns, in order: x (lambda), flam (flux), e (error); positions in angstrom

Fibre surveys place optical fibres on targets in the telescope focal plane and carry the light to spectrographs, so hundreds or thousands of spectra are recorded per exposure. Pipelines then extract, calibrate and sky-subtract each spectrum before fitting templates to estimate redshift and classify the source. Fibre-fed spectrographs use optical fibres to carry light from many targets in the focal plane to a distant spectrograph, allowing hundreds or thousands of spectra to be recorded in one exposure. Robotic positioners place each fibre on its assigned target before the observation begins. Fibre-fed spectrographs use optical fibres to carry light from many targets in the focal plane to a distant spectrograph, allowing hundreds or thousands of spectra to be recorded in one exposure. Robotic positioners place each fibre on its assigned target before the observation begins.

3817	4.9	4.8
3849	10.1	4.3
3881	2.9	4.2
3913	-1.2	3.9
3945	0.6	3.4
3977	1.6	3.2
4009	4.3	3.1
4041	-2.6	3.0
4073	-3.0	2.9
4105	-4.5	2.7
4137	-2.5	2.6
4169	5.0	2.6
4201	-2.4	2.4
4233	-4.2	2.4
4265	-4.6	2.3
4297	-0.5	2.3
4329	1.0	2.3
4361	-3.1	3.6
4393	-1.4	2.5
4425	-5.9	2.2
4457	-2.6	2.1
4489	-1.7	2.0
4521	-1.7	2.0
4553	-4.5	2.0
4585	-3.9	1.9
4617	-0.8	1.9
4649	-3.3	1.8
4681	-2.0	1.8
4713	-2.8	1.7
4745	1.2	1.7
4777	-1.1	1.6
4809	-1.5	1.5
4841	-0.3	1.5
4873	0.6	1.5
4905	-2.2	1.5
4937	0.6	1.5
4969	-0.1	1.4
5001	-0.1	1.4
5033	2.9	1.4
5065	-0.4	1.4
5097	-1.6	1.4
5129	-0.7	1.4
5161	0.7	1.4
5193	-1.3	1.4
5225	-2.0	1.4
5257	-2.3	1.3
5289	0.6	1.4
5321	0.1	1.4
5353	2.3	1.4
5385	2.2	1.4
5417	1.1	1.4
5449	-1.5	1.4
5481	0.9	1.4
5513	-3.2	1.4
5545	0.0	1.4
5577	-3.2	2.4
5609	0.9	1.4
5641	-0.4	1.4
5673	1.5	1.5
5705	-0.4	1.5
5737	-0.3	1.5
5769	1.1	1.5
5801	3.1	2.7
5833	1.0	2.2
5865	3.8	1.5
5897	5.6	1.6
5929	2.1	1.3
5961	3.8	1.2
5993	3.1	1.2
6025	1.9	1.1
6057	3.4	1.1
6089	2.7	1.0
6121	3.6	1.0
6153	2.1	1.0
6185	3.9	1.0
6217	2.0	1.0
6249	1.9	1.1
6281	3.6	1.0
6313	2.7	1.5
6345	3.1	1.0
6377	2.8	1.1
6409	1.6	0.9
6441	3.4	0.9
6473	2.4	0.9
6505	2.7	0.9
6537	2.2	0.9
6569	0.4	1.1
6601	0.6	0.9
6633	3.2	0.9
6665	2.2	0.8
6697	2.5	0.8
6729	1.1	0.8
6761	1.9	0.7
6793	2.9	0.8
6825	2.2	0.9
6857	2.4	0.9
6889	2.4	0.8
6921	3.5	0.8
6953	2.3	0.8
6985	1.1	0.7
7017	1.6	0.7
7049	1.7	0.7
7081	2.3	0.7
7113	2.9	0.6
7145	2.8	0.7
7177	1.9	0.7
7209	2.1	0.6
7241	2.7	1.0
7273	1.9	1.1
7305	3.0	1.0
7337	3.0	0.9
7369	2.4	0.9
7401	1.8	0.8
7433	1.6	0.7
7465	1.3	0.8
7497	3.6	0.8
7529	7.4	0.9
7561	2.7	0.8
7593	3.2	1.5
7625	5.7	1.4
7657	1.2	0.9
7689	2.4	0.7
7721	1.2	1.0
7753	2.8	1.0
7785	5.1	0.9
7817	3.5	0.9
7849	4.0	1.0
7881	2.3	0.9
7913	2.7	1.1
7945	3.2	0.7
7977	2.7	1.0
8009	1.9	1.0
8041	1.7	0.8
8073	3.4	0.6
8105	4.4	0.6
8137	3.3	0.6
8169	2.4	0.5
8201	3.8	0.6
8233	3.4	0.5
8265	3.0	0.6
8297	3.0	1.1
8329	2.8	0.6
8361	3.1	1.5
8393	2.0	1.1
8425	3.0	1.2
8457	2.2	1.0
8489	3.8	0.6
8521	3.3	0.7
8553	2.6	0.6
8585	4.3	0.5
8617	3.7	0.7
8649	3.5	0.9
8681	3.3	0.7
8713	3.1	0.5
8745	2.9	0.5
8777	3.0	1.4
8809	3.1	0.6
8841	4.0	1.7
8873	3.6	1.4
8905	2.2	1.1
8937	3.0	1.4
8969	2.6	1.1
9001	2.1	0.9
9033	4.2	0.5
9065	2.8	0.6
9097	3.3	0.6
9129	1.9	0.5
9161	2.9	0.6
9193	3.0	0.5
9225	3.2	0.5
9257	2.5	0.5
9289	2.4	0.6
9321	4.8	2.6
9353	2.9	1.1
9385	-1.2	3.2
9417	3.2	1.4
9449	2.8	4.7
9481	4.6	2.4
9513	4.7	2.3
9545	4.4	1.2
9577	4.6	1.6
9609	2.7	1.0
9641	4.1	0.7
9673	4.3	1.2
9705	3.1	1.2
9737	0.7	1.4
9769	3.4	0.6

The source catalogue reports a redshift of 1.016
